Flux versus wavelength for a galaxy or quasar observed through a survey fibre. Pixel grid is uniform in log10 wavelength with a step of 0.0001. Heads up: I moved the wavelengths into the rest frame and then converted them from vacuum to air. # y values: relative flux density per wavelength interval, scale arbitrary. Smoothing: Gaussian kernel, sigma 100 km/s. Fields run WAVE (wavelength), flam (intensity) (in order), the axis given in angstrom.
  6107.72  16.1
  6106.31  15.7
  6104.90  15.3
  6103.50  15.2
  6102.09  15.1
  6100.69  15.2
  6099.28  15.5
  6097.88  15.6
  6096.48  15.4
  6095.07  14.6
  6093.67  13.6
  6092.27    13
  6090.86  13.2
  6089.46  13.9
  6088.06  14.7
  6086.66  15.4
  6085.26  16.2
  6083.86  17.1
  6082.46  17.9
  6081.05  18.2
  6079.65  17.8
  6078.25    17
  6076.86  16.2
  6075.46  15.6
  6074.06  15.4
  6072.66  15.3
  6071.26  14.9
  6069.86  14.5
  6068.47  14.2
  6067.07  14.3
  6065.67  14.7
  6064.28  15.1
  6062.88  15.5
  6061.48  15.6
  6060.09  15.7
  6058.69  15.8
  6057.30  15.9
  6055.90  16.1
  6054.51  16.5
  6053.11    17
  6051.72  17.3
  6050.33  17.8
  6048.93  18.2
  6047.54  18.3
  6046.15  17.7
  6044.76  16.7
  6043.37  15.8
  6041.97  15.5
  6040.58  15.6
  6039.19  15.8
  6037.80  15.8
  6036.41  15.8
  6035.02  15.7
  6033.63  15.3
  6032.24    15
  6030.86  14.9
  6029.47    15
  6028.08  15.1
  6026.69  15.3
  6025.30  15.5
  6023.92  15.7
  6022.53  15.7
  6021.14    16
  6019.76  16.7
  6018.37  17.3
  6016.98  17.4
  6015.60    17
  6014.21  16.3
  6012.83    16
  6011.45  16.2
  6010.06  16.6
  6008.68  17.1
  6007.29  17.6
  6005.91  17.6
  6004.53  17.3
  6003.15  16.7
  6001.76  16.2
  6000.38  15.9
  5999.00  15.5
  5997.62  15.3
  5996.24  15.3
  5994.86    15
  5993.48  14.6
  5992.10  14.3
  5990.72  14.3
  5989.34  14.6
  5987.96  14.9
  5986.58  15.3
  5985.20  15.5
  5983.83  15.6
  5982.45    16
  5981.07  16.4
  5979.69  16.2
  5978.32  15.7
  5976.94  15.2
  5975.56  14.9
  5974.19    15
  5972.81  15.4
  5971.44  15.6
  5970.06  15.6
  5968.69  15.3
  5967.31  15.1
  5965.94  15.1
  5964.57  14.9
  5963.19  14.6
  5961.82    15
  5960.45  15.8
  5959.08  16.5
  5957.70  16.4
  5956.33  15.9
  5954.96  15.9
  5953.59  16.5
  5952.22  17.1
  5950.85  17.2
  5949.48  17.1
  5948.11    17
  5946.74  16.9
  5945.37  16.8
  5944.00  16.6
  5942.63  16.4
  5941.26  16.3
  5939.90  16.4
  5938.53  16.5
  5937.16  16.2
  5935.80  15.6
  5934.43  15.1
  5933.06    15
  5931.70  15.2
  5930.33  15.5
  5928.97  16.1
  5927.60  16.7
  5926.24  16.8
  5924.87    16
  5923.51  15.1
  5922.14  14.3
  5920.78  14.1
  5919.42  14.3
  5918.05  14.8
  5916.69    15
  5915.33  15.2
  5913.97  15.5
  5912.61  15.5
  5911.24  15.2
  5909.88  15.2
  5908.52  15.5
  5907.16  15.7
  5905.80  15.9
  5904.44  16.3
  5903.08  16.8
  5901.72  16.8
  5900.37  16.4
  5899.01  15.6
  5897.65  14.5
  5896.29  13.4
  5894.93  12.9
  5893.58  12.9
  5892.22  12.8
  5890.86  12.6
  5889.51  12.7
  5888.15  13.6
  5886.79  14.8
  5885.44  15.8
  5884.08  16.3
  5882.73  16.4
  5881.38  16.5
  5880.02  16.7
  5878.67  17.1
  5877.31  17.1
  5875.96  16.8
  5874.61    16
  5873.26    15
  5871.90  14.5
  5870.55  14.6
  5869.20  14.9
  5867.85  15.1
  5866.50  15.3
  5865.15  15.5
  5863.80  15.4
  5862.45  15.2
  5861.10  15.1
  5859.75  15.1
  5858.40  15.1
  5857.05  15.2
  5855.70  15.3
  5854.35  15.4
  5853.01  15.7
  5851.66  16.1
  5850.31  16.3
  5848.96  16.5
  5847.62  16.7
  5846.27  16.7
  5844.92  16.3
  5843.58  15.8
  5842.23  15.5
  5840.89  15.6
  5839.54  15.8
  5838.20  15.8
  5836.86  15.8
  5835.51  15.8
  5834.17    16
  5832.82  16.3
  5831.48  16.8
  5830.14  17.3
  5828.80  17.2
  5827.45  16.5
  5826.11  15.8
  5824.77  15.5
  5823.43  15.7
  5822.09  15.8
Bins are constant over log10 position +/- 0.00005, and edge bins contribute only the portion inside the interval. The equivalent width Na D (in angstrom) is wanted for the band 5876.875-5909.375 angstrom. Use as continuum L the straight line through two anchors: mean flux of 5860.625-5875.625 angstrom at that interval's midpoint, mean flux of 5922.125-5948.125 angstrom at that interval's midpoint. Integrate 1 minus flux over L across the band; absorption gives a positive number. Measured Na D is 0.6 angstrom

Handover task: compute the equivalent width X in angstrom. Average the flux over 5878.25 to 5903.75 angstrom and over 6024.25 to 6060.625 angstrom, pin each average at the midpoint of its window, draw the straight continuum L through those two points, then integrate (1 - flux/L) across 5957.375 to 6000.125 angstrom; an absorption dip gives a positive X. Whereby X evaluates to 0.9 angstrom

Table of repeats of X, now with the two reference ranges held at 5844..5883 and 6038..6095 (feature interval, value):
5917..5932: 0.4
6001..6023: -1.3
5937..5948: -0.5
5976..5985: 0.0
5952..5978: 0.5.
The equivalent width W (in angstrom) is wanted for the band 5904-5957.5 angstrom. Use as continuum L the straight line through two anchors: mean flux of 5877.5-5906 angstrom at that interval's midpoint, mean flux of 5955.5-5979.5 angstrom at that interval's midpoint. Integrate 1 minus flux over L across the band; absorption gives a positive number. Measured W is -2.05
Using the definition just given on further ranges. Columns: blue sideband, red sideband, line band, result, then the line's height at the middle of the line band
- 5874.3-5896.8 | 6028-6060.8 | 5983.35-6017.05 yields -0.09 angstrom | 15.9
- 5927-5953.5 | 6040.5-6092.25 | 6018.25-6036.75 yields 0.56 angstrom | 16.1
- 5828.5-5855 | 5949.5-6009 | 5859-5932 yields 3.32 angstrom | 16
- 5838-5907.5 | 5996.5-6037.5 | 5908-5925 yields 0.66 angstrom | 15.6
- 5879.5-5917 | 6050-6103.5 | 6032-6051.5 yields -1.17 angstrom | 15.5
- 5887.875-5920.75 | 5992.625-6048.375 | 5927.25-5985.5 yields -1.99 angstrom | 15.4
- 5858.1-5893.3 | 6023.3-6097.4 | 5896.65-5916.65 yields -0.48 angstrom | 15.3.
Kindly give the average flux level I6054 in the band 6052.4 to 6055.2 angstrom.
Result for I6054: 16.7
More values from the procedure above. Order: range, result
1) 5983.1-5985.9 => 15.6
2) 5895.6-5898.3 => 13.9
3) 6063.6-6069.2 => 14.6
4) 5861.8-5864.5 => 15.3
